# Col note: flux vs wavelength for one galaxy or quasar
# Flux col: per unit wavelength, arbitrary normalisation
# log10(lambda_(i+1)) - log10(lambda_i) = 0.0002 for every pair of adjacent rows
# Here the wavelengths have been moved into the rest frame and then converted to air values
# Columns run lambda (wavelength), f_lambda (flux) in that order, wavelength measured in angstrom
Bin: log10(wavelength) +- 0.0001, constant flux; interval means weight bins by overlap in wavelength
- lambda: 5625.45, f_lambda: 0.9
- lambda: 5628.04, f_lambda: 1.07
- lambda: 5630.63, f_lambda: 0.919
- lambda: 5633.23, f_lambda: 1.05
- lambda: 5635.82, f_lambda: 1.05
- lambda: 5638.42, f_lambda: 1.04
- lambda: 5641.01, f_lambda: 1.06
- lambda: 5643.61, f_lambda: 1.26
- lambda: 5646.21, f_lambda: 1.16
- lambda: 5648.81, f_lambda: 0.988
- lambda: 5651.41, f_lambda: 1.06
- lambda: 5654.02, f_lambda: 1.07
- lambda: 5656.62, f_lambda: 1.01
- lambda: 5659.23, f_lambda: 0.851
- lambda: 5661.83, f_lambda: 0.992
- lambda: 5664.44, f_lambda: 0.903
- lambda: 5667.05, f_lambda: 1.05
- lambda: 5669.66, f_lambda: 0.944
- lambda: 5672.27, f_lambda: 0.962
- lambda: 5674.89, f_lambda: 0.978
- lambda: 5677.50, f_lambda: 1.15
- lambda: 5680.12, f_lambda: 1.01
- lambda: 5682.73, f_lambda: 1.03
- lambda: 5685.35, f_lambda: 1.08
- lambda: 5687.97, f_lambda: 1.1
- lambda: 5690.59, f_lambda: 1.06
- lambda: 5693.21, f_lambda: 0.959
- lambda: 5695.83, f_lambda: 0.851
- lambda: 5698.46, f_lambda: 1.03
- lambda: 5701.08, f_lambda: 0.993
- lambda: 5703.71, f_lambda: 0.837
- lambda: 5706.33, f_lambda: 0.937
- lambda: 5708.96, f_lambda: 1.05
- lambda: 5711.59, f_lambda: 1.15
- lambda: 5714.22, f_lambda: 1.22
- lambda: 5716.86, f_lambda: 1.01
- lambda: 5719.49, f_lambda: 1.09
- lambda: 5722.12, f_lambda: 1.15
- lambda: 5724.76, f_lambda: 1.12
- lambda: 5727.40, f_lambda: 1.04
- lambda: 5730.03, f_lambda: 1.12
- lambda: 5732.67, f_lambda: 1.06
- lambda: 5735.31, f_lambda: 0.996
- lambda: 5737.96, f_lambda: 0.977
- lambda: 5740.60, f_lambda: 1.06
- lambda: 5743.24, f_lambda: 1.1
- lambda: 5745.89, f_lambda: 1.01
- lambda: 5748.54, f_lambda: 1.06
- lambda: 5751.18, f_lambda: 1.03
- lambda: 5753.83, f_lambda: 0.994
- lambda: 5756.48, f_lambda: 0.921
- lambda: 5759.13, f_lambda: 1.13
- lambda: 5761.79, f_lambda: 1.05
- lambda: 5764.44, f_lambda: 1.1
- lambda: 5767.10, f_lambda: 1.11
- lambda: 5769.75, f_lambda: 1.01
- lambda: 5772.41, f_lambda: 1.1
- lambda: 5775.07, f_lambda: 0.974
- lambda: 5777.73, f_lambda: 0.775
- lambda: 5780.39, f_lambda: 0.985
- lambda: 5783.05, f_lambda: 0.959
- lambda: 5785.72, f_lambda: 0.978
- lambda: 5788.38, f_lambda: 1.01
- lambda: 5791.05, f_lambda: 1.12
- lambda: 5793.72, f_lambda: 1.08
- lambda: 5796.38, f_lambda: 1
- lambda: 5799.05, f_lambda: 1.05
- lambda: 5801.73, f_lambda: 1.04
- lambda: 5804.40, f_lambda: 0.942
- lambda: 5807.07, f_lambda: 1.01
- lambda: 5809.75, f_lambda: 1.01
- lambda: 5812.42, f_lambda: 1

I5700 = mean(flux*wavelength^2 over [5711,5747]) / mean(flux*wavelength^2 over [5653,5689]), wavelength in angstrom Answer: 1.1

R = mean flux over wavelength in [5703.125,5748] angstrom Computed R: 1.06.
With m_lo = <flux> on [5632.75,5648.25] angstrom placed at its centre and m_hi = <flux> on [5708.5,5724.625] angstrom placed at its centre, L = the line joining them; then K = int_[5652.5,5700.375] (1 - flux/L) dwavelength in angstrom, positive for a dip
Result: 4.6 angstrom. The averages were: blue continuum 1.1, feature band 1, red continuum 1.12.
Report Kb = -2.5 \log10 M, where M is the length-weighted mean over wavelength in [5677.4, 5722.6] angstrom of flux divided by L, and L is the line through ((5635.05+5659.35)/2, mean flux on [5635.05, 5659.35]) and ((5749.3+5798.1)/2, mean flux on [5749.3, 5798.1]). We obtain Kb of 0.01 mag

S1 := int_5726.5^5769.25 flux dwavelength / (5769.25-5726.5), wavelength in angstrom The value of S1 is 1.05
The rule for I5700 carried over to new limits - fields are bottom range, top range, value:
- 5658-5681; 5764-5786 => 1.05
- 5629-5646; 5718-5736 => 1.05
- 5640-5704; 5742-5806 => 1.04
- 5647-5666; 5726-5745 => 1.09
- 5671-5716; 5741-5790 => 1.02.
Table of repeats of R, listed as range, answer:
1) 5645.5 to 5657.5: 1.05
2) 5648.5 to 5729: 1.02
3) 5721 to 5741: 1.06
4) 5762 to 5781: 1.01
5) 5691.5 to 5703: 0.955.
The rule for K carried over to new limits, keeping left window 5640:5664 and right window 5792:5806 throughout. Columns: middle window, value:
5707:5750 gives -1.6 angstrom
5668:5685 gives 0.4 angstrom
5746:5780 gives 0.3 angstrom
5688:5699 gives 0.6 angstrom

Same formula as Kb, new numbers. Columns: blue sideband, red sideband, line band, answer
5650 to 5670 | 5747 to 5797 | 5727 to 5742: -0.036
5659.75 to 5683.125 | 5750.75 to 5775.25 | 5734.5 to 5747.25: 0.004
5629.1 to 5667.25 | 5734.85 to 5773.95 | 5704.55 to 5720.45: -0.031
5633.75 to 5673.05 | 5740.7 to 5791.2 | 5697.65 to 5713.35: 0.021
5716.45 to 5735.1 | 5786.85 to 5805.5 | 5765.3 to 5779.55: 0.058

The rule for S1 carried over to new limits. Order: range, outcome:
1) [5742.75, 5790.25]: 1.02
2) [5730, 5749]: 1.04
